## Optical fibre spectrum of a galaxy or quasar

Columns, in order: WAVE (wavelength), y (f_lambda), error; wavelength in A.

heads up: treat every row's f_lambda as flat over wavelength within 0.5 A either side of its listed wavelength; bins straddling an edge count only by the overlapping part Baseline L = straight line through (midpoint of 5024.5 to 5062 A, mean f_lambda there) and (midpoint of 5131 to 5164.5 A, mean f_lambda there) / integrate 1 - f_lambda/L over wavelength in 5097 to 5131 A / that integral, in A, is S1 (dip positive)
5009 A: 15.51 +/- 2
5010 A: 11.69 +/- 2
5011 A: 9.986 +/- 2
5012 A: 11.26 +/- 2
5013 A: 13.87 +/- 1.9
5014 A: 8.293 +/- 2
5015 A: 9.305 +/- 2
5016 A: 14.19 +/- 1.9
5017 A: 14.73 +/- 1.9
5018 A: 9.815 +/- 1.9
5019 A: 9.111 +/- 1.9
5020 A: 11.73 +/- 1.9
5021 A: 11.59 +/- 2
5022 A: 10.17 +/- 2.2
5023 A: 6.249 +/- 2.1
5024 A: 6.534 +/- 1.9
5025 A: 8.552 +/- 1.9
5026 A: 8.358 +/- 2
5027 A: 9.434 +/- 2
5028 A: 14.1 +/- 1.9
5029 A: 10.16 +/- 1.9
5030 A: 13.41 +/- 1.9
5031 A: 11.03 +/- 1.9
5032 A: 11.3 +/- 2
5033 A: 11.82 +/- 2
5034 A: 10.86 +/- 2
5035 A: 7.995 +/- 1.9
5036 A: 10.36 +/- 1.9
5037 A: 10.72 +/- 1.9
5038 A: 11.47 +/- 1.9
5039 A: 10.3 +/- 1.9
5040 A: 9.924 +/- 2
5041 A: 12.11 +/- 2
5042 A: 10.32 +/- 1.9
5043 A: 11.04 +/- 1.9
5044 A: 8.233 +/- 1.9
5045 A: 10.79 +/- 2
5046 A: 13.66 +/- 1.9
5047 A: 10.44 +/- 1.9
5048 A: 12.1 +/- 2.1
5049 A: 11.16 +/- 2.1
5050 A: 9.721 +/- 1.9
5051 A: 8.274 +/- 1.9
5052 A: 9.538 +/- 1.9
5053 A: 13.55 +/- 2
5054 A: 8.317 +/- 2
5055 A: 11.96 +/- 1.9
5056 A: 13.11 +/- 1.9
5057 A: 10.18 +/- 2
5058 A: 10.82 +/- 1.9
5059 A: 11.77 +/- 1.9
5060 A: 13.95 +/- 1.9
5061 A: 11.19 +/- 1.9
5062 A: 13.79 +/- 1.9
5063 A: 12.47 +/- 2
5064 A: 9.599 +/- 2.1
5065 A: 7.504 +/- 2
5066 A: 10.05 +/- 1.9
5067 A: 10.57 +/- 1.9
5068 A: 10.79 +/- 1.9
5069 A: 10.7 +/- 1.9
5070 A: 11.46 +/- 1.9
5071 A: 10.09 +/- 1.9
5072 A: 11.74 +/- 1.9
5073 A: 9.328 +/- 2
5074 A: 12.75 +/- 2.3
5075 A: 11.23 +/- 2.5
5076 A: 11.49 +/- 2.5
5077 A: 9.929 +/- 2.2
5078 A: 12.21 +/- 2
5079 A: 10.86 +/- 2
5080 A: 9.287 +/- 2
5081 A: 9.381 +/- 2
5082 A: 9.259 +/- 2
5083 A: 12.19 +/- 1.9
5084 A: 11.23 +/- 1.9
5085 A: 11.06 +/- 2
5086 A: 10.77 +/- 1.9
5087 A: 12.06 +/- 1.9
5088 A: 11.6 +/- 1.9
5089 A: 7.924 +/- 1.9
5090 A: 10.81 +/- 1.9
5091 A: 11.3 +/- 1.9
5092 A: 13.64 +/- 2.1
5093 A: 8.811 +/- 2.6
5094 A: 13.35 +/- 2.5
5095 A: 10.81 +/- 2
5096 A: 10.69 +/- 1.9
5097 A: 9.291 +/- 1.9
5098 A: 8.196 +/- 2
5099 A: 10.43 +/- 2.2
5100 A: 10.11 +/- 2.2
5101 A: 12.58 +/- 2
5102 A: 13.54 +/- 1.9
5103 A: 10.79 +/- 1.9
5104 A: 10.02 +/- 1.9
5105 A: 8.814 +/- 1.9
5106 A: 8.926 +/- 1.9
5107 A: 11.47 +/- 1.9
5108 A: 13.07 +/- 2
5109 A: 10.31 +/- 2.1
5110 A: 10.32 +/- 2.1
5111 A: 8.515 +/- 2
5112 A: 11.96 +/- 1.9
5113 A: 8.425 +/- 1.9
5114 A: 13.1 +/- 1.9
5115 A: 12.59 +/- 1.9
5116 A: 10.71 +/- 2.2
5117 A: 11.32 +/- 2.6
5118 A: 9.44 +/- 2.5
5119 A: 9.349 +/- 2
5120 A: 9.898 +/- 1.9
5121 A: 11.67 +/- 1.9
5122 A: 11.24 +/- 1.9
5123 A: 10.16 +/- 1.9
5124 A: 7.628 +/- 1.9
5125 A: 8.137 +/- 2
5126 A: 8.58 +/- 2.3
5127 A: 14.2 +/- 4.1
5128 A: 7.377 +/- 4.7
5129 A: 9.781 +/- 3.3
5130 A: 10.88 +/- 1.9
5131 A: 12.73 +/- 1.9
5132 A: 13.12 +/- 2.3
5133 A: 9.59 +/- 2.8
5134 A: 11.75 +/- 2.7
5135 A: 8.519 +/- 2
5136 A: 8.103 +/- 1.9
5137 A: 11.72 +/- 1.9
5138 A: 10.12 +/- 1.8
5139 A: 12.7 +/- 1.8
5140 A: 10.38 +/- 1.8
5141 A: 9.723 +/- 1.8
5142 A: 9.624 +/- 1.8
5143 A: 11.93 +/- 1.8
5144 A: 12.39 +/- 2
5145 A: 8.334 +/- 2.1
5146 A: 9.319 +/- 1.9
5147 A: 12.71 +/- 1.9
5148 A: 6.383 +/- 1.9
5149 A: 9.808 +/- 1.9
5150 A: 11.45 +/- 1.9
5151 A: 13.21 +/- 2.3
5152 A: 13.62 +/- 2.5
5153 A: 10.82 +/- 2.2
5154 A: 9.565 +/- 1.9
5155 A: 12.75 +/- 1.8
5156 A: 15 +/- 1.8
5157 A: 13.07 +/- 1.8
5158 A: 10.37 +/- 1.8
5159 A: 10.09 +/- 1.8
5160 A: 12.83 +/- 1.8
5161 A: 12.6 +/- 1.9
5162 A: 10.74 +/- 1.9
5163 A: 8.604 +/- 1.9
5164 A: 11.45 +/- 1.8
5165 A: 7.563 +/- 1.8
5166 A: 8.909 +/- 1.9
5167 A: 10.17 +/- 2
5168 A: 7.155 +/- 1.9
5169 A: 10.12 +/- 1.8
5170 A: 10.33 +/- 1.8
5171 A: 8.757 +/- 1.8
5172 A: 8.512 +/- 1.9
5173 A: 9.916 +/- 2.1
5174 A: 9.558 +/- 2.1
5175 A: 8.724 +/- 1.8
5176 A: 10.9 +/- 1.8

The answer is 1.69 A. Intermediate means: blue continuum 10.9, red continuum 11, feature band 10.4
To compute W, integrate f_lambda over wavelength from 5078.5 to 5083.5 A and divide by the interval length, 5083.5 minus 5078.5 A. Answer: 10.2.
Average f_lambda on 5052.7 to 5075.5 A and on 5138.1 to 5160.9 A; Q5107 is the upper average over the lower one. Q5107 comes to 1.00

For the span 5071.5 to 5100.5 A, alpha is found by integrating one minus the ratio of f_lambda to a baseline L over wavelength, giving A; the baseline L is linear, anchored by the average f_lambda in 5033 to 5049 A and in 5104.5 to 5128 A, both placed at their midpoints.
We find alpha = -0.6 A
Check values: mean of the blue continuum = 10.7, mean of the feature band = 10.7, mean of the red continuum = 10.4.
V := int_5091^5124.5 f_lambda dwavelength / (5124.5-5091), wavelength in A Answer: 10.7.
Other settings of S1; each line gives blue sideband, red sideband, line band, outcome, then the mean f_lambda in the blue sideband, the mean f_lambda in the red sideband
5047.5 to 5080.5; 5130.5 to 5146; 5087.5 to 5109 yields 0.1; 11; 10.7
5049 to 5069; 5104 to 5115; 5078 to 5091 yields 0.1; 10.9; 10.6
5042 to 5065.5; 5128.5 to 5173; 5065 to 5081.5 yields 0.4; 11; 10.6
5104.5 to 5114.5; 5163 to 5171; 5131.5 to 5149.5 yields -0.9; 10.5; 9.3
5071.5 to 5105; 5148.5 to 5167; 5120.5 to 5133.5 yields 0.8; 10.8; 11.2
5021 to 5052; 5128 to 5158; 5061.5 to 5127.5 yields -0.1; 10.4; 10.9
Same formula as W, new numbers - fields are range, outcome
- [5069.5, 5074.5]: 11.1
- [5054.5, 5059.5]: 11.6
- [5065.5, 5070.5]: 10.7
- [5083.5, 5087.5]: 11.3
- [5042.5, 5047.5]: 10.8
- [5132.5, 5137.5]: 9.94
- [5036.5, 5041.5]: 10.9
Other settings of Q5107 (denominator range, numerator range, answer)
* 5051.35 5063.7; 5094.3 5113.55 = 0.90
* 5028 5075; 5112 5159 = 0.98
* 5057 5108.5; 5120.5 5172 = 0.97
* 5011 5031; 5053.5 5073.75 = 1.04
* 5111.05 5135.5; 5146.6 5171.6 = 1.02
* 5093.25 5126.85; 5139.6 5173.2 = 1.00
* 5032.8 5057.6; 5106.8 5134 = 0.99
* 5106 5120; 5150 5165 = 1.08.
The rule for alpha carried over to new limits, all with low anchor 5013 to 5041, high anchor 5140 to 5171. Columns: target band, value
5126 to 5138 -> 0.0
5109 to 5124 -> 0.1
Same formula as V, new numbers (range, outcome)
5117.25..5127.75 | 10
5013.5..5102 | 10.8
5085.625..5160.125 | 10.7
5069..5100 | 10.8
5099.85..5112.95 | 10.7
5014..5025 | 10.2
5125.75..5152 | 10.6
